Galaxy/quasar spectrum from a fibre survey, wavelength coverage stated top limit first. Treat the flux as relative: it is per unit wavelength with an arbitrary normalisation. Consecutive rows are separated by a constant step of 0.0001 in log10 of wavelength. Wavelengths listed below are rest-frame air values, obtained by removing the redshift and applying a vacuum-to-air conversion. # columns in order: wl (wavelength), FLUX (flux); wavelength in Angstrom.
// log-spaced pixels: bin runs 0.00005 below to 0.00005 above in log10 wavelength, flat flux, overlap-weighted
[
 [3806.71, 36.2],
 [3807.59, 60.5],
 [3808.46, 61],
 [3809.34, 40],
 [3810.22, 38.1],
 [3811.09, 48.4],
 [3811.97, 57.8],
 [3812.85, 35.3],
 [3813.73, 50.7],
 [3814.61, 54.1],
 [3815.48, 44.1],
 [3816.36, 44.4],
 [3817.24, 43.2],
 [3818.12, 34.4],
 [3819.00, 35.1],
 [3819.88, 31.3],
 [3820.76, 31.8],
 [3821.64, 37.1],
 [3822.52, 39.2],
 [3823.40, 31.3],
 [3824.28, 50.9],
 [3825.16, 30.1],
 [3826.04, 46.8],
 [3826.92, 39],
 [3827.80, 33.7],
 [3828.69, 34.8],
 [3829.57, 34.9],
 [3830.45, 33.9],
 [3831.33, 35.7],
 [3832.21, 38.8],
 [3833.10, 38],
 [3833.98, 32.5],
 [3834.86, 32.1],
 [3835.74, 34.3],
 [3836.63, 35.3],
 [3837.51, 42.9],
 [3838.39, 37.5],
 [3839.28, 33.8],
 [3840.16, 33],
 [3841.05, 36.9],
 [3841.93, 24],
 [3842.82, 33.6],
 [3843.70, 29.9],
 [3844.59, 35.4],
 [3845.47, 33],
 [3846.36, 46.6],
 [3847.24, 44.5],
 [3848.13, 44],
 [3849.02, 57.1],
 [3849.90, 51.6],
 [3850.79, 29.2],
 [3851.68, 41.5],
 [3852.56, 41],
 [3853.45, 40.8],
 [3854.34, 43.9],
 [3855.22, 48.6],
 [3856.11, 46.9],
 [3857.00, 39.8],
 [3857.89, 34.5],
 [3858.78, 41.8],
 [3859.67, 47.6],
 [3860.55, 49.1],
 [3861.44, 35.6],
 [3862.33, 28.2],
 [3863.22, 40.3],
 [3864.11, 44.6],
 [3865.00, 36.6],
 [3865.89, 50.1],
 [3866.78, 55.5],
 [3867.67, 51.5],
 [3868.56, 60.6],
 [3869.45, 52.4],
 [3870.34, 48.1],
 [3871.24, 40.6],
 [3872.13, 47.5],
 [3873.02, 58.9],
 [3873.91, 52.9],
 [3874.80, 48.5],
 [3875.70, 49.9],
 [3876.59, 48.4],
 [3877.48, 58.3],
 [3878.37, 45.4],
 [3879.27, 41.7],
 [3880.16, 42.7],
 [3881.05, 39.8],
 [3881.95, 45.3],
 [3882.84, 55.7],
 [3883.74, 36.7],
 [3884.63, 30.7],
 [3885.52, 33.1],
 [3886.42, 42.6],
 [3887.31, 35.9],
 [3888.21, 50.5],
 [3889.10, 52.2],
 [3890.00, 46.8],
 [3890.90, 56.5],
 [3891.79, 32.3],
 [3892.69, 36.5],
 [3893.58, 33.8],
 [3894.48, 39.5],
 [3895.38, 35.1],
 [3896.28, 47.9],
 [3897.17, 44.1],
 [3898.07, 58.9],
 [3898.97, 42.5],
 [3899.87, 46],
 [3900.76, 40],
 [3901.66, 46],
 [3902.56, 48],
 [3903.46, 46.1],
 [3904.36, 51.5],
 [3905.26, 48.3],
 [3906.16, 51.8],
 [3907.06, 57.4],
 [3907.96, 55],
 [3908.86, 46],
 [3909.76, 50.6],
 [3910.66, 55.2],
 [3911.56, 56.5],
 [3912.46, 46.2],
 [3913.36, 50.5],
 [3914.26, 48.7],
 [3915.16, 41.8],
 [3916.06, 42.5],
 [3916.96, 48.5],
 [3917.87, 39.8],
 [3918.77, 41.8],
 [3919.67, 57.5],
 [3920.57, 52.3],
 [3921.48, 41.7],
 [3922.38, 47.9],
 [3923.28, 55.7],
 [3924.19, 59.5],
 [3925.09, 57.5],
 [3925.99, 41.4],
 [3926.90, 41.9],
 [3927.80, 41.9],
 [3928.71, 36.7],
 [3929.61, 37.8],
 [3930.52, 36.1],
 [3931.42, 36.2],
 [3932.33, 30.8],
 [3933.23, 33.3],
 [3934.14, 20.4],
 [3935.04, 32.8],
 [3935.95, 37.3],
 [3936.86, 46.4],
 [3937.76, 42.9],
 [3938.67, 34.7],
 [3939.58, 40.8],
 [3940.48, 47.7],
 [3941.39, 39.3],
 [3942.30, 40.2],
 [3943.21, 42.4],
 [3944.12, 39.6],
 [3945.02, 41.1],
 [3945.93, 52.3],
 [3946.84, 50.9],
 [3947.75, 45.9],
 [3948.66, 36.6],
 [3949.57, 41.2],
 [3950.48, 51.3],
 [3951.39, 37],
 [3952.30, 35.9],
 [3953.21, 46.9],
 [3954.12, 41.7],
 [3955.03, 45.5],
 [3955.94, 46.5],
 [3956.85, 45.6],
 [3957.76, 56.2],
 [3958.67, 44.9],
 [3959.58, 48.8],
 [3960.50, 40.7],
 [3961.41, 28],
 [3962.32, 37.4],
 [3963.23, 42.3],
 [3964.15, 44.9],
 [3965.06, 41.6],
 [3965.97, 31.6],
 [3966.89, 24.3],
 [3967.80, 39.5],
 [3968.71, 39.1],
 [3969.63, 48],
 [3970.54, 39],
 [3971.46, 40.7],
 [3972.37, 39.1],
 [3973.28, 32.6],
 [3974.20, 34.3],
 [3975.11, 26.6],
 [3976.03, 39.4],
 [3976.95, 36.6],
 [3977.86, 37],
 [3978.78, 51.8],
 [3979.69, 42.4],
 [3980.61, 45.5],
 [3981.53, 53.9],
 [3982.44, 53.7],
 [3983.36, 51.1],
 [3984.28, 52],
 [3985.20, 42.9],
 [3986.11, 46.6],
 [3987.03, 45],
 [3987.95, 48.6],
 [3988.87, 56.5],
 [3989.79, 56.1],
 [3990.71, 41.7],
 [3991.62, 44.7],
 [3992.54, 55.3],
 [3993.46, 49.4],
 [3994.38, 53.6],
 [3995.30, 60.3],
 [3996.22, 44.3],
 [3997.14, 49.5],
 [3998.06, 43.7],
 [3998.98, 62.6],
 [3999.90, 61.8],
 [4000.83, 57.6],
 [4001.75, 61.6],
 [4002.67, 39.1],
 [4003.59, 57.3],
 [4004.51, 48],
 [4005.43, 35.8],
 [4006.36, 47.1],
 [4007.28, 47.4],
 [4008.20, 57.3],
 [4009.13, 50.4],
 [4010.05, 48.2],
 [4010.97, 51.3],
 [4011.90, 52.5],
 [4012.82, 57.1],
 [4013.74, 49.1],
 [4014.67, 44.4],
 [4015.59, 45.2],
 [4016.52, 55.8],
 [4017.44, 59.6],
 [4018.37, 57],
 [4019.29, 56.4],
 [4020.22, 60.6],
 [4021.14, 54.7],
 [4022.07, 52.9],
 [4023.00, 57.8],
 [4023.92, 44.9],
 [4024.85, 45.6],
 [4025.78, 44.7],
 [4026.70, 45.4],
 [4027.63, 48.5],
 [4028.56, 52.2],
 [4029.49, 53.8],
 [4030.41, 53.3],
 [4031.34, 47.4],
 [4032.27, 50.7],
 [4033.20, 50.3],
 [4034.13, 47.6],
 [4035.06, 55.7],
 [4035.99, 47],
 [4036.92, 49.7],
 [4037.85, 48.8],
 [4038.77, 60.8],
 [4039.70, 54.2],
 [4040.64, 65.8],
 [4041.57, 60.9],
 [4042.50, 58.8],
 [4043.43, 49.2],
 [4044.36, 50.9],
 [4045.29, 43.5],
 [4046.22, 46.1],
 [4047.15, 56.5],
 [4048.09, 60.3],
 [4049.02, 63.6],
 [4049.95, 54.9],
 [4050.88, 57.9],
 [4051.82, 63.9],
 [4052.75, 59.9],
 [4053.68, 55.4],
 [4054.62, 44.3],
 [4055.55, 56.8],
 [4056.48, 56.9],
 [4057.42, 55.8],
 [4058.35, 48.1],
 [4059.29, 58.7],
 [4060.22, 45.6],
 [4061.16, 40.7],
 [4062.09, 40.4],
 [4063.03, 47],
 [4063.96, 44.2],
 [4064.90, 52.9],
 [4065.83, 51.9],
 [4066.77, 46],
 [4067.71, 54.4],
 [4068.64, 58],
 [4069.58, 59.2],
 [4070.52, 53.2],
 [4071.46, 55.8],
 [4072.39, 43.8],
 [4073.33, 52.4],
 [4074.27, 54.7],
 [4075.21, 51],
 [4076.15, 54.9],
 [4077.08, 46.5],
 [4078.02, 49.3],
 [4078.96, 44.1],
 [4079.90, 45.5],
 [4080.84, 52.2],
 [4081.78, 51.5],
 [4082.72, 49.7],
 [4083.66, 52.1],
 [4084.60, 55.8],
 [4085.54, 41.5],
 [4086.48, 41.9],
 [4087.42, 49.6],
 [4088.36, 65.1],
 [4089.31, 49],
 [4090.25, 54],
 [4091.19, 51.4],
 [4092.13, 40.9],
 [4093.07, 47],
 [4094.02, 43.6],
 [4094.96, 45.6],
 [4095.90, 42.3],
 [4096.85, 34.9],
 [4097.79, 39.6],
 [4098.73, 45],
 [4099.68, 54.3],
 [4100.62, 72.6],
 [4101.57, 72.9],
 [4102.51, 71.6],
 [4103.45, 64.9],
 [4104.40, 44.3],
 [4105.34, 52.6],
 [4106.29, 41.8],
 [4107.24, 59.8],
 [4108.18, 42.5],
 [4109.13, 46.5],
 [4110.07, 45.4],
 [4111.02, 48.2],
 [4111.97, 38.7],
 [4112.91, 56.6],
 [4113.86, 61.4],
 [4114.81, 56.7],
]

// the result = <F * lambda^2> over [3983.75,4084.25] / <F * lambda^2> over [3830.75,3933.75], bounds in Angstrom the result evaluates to 1.27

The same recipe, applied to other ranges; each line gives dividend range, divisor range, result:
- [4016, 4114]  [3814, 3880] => 1.39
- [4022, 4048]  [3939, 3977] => 1.31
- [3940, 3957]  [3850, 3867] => 1.09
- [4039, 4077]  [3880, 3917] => 1.26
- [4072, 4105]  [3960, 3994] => 1.25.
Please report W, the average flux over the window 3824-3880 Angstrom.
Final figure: 41.8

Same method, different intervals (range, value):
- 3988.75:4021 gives 51.9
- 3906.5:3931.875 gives 47.3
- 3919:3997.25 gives 43.3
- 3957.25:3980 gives 39.5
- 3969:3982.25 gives 40.7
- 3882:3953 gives 44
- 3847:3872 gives 44.5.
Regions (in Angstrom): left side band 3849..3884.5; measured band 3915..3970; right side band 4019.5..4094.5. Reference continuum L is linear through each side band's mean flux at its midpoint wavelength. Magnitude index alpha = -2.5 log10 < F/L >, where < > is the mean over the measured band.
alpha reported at 0.139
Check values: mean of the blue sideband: 45.5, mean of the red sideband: 51.7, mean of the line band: 42.2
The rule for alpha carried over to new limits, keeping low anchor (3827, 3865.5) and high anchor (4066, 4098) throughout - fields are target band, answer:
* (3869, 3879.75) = -0.23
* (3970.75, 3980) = 0.17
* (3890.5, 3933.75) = -0.10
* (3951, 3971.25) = 0.07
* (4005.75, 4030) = -0.11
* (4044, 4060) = -0.14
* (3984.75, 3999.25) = -0.11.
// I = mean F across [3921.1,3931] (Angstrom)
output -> 45.3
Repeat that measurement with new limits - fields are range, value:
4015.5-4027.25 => 52.5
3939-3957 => 43.3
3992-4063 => 52.3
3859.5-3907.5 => 45.7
